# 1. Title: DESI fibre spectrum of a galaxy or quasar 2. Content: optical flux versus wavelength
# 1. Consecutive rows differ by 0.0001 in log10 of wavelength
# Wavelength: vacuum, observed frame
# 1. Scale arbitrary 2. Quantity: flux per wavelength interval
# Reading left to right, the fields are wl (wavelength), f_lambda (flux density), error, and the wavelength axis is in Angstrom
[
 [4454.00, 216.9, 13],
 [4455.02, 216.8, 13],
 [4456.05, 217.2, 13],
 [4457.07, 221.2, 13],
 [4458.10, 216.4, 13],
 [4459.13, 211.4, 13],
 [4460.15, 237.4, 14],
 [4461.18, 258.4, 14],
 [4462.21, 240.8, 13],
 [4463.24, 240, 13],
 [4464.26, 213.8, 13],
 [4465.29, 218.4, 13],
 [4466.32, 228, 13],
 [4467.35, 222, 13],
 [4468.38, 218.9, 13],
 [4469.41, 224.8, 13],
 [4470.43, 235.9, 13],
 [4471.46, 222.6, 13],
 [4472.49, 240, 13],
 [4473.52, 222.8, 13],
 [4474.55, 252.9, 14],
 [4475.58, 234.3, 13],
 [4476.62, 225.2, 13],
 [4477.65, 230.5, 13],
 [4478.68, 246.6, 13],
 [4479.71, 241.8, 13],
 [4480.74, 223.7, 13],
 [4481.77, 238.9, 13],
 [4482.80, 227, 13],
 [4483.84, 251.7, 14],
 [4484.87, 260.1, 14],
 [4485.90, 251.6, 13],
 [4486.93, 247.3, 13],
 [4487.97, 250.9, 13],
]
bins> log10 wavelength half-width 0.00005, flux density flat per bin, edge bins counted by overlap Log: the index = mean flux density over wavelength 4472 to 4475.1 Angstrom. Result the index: 239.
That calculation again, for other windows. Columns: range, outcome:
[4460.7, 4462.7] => 249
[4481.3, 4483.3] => 233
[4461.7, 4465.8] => 228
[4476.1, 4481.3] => 234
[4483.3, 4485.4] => 255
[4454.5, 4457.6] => 219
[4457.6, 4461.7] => 231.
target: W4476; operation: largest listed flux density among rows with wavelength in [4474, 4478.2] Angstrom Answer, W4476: 252.9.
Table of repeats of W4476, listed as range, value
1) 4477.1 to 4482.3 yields 246.6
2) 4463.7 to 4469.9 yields 228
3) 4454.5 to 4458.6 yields 221.2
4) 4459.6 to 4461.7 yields 258.4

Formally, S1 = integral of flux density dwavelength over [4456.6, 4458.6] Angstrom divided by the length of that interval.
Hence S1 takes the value 218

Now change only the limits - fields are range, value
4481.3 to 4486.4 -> 246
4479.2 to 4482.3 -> 235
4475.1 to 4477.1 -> 229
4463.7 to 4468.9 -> 220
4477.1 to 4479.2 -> 239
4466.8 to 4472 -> 225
